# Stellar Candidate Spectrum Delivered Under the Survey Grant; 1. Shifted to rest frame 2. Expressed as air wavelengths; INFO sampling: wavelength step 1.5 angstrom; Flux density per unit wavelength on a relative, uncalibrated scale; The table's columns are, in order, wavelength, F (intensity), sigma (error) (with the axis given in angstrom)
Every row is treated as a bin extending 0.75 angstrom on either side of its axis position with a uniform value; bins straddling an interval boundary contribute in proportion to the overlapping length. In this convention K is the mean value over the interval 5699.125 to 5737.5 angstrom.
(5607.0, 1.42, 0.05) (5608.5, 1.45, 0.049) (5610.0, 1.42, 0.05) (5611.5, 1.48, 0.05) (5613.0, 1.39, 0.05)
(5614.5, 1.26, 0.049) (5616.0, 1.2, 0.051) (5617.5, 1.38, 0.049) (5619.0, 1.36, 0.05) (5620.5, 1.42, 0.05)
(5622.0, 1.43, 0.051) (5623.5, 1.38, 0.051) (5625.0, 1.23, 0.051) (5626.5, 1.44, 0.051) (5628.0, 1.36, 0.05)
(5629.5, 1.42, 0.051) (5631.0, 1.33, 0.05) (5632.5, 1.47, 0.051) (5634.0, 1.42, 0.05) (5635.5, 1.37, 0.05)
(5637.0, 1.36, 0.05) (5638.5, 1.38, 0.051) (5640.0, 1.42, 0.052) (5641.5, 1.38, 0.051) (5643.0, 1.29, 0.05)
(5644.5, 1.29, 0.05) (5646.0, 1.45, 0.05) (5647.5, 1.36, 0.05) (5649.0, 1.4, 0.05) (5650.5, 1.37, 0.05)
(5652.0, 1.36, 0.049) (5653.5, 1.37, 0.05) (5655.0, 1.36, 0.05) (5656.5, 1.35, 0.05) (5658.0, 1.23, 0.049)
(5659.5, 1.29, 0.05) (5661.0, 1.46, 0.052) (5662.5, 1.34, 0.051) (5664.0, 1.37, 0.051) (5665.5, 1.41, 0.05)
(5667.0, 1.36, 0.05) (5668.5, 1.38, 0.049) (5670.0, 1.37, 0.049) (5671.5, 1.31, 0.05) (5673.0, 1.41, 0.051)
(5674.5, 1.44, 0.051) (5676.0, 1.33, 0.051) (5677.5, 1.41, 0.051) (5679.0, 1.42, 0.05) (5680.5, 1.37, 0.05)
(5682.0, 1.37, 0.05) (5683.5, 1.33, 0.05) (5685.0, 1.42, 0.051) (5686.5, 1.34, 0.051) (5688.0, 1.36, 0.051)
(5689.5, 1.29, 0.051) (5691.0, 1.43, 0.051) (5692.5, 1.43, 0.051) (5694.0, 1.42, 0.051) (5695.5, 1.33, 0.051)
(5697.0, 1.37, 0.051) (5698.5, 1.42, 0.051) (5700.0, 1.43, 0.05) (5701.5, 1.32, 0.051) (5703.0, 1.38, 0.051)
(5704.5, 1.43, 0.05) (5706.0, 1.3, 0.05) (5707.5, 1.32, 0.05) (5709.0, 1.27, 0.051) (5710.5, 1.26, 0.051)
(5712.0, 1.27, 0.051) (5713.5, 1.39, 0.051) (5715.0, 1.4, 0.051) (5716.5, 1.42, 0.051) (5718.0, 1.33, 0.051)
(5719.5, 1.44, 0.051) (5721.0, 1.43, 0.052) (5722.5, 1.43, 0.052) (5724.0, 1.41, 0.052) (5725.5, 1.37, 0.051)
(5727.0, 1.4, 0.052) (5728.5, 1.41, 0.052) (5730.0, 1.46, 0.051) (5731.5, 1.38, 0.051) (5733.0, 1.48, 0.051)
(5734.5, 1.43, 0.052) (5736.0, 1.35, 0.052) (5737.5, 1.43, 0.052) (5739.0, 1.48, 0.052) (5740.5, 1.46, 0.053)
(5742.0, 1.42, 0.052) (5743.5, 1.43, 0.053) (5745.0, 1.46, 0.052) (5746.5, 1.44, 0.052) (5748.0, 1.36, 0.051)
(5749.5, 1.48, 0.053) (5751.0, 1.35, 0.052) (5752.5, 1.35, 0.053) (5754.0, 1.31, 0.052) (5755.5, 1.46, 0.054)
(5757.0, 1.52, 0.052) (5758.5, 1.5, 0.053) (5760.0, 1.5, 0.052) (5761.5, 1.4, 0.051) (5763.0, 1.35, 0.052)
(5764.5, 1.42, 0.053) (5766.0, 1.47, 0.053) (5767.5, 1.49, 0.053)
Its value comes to 1.38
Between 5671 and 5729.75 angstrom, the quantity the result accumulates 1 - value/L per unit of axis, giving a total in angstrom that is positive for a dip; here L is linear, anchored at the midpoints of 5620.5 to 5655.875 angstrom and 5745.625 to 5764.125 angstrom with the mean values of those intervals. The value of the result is 1.0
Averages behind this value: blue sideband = 1.38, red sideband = 1.42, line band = 1.38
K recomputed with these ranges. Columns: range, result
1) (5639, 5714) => 1.36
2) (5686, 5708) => 1.37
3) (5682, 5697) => 1.37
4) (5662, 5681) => 1.38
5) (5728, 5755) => 1.42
